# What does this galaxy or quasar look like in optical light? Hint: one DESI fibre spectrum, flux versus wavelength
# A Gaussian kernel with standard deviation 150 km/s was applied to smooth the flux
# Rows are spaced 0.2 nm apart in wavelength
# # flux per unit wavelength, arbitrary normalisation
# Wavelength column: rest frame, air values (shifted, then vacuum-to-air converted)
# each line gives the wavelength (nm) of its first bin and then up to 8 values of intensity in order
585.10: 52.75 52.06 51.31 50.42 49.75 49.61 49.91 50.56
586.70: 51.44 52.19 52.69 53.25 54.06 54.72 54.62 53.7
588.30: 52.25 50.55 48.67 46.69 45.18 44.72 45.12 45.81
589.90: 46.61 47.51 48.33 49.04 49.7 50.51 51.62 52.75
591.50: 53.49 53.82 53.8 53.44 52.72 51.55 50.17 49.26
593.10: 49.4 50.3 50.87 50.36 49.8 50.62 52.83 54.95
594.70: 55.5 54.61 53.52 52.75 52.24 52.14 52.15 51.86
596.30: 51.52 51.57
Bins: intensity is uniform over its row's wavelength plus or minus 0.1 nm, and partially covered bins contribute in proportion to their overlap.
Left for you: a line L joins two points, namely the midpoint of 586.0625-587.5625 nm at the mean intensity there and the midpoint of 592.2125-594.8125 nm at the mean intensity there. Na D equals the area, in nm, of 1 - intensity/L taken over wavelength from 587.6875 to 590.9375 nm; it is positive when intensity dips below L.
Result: 0.174 nm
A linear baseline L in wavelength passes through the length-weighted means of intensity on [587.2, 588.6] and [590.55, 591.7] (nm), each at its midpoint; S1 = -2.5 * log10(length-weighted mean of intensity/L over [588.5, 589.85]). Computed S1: 0.138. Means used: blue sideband 53.3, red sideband 51.7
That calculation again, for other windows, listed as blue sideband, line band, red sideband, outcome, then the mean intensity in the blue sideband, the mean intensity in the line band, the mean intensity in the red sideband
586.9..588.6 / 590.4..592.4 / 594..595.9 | 0.02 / 53.2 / 52.1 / 53.2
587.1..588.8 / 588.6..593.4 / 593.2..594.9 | 0.06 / 52.7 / 49.6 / 52.1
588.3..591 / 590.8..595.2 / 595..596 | -0.03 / 47.7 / 52.1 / 52.6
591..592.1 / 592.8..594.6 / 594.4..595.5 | 0.06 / 53.1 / 50.9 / 54.1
